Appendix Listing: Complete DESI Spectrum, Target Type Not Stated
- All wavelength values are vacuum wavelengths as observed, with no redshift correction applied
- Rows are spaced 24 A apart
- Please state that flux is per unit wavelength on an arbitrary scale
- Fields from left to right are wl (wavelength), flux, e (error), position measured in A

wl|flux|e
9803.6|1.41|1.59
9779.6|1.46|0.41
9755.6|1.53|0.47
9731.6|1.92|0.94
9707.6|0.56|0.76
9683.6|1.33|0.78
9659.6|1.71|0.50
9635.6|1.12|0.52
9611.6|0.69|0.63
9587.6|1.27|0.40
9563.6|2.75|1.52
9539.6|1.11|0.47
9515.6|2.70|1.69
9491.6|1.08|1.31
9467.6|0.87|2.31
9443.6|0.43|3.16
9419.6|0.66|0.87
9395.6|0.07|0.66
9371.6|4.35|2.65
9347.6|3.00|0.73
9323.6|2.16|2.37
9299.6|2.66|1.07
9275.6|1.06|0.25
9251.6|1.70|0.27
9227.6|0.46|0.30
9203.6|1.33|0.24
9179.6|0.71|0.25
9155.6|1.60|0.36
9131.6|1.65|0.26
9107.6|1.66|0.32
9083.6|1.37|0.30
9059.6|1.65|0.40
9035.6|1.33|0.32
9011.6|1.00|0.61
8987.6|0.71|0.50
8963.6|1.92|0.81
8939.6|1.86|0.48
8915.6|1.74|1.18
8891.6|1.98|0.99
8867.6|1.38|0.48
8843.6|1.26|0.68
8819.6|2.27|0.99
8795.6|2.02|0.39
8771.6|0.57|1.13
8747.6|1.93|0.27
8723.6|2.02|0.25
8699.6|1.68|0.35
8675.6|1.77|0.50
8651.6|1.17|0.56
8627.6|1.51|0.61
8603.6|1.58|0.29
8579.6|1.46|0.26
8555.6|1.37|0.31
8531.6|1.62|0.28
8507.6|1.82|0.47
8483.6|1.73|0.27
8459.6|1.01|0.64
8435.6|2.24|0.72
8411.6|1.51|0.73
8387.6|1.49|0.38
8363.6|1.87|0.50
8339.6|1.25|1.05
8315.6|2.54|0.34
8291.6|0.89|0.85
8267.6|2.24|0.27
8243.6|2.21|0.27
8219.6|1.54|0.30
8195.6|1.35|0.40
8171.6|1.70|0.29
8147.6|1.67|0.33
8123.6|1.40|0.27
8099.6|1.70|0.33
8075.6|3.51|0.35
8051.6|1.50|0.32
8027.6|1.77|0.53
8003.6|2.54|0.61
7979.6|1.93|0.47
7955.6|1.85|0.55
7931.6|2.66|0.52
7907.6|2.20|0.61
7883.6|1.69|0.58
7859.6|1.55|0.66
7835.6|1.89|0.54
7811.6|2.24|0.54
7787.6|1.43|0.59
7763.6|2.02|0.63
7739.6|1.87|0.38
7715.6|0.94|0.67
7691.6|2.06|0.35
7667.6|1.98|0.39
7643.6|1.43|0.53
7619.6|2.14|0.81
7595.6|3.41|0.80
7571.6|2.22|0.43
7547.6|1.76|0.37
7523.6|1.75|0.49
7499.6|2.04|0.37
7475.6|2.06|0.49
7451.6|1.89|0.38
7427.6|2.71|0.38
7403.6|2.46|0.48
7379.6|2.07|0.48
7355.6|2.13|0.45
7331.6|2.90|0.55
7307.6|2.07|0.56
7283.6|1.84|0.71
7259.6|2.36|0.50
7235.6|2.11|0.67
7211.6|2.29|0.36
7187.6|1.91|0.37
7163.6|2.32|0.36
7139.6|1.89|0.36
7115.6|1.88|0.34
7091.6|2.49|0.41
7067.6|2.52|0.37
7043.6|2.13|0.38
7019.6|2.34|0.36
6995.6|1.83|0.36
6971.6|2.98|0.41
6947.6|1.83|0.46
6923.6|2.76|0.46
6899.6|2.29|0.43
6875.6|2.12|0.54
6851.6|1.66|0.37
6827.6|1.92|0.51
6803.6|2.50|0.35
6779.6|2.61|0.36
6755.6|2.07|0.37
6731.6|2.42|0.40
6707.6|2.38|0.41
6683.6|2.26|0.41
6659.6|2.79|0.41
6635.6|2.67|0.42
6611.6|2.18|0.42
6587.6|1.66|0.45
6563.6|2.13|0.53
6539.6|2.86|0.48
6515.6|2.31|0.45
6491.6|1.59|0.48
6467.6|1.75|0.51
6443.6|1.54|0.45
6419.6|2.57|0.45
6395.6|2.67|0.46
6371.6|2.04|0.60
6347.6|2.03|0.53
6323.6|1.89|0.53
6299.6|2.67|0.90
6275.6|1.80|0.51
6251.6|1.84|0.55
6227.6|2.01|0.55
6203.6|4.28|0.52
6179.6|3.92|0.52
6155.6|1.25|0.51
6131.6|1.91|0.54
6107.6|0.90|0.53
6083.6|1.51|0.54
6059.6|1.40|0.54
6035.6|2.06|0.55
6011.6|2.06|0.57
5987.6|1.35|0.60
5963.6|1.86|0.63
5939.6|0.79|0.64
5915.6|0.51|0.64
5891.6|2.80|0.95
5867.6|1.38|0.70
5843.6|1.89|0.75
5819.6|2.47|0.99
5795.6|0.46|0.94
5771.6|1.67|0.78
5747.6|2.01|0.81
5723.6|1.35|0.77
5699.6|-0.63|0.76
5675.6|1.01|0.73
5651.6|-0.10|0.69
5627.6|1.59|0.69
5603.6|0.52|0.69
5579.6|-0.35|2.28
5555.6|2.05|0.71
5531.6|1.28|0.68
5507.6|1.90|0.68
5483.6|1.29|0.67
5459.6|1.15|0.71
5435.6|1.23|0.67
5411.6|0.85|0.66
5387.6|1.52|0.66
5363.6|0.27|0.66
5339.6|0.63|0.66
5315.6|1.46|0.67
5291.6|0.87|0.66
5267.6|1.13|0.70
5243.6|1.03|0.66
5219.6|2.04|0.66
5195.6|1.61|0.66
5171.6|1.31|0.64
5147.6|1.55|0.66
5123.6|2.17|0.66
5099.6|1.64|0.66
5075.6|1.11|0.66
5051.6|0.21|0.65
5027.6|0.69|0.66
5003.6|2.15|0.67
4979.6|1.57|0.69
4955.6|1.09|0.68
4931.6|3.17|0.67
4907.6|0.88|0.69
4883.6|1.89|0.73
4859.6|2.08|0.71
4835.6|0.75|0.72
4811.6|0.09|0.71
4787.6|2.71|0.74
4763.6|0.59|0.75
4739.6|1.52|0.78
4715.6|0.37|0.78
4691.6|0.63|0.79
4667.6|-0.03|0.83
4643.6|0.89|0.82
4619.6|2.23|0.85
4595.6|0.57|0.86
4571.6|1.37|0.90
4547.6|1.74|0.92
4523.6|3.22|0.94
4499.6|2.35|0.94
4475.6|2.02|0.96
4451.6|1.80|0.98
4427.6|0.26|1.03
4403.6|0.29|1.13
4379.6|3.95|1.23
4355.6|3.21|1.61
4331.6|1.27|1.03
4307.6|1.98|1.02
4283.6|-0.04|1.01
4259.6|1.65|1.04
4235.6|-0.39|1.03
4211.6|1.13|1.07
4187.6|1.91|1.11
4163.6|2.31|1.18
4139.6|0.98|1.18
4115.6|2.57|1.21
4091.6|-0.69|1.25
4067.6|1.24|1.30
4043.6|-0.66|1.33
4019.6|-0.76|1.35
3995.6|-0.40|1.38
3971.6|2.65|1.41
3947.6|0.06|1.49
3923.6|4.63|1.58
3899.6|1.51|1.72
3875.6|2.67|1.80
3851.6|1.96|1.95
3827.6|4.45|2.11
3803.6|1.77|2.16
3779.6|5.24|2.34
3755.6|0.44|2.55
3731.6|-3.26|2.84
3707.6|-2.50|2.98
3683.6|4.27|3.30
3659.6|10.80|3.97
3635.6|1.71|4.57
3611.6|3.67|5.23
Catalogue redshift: 0.66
